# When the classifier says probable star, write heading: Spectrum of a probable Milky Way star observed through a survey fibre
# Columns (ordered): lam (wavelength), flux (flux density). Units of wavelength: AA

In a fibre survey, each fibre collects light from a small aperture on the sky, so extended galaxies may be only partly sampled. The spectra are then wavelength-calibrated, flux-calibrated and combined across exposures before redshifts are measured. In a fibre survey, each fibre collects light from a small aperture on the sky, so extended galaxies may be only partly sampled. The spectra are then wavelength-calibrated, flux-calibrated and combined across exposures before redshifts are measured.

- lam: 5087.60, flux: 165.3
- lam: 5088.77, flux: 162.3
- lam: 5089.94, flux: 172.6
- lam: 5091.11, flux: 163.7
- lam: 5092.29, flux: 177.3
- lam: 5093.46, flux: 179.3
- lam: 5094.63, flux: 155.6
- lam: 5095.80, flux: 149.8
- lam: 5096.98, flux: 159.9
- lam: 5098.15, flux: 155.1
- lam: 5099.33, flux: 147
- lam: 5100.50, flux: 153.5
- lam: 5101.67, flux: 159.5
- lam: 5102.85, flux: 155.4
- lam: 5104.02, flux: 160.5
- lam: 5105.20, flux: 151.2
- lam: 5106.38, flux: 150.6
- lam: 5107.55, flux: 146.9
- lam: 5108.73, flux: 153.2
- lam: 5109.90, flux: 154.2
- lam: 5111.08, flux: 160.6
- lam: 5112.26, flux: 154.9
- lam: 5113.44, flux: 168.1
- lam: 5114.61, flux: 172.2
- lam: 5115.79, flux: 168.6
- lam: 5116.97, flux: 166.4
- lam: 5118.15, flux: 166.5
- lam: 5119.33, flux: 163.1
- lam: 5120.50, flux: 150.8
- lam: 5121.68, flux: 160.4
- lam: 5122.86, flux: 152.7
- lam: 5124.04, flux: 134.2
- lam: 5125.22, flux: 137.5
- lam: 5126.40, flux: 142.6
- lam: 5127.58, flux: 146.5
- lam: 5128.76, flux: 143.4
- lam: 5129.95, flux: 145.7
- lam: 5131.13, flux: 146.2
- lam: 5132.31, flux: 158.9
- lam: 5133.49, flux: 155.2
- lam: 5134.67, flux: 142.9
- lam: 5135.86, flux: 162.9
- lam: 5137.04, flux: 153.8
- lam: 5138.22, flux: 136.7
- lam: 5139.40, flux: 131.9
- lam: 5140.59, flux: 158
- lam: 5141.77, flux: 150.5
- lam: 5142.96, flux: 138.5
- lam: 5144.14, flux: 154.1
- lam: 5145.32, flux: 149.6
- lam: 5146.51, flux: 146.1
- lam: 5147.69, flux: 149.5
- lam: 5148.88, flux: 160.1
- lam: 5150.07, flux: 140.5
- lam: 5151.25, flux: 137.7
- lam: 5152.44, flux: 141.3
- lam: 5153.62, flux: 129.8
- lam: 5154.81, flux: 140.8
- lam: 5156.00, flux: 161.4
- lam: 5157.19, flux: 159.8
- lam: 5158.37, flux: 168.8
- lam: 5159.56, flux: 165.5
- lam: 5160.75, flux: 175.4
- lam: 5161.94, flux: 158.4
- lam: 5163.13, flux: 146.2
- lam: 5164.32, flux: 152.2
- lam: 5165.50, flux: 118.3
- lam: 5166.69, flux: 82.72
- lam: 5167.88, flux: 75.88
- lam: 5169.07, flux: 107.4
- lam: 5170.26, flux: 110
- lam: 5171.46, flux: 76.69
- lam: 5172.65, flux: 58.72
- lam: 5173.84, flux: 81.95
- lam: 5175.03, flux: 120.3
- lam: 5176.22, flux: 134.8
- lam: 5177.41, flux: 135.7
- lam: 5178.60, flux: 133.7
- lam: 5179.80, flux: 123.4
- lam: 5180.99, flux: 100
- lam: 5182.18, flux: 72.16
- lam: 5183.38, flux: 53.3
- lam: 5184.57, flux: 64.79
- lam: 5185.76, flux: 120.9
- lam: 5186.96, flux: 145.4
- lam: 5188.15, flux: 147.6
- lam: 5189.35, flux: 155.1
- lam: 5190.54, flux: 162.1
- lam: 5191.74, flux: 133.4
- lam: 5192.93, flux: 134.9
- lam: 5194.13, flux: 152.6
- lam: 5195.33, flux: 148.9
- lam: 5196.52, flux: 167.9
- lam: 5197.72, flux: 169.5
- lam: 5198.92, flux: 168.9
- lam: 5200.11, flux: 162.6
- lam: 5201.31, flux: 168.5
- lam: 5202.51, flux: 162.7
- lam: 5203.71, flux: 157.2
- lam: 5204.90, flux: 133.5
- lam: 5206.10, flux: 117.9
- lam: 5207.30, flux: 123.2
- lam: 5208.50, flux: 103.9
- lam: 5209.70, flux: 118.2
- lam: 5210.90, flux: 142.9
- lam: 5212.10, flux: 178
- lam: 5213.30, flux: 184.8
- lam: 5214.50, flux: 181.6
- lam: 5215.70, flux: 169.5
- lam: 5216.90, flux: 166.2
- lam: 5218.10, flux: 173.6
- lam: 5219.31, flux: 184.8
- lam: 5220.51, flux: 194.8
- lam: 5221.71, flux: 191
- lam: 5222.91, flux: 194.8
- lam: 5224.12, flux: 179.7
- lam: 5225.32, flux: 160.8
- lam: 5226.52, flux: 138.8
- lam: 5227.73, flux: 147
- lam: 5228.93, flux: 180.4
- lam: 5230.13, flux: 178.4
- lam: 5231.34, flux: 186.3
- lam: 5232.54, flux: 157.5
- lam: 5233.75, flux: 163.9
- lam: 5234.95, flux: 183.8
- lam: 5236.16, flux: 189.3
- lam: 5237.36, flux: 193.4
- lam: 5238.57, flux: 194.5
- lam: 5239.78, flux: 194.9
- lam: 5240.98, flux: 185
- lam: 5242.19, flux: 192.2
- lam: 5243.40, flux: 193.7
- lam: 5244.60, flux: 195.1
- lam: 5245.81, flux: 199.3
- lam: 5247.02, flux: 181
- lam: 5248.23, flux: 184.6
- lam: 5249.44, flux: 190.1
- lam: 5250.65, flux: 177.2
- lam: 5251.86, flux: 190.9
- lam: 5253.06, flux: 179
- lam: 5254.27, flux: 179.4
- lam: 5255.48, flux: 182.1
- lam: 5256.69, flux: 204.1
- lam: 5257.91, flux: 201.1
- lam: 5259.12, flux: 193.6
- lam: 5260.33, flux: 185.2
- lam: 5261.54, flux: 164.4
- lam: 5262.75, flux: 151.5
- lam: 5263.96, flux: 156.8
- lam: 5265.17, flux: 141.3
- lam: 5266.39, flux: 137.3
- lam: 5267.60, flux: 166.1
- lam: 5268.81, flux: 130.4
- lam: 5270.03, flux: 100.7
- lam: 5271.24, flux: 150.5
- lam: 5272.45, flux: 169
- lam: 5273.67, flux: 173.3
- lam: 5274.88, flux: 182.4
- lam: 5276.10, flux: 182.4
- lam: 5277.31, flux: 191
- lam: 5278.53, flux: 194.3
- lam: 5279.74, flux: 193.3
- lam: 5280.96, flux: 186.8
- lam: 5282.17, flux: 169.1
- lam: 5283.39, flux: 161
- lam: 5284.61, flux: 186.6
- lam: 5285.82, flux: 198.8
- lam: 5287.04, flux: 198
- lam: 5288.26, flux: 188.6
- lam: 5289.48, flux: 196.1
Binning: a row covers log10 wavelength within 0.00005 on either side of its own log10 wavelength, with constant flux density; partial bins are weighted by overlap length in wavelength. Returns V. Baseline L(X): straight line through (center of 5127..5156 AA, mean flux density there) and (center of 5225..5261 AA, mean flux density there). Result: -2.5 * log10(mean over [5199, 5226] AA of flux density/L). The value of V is 0.07 mag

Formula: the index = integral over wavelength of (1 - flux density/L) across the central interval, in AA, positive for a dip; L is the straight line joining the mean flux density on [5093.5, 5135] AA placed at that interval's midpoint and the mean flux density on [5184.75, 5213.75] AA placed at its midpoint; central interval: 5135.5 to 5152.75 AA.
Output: 0.5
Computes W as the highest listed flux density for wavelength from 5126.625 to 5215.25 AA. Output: 184.8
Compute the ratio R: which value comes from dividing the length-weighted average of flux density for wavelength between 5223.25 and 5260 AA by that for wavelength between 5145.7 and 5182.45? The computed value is 1.4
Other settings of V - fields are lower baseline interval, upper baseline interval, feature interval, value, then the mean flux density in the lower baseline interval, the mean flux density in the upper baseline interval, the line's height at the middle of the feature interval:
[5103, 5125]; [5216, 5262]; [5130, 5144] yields 0.091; 157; 182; 162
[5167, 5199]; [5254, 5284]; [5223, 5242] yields -0.187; 119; 170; 148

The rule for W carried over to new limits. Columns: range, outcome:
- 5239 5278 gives 204.1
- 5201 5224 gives 194.8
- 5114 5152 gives 172.2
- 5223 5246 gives 199.3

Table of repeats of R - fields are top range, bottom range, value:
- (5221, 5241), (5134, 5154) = 1.21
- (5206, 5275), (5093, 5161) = 1.12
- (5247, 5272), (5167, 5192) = 1.54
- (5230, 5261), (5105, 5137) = 1.21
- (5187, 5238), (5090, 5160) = 1.06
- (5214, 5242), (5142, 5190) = 1.40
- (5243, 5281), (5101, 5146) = 1.15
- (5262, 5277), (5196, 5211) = 1.06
